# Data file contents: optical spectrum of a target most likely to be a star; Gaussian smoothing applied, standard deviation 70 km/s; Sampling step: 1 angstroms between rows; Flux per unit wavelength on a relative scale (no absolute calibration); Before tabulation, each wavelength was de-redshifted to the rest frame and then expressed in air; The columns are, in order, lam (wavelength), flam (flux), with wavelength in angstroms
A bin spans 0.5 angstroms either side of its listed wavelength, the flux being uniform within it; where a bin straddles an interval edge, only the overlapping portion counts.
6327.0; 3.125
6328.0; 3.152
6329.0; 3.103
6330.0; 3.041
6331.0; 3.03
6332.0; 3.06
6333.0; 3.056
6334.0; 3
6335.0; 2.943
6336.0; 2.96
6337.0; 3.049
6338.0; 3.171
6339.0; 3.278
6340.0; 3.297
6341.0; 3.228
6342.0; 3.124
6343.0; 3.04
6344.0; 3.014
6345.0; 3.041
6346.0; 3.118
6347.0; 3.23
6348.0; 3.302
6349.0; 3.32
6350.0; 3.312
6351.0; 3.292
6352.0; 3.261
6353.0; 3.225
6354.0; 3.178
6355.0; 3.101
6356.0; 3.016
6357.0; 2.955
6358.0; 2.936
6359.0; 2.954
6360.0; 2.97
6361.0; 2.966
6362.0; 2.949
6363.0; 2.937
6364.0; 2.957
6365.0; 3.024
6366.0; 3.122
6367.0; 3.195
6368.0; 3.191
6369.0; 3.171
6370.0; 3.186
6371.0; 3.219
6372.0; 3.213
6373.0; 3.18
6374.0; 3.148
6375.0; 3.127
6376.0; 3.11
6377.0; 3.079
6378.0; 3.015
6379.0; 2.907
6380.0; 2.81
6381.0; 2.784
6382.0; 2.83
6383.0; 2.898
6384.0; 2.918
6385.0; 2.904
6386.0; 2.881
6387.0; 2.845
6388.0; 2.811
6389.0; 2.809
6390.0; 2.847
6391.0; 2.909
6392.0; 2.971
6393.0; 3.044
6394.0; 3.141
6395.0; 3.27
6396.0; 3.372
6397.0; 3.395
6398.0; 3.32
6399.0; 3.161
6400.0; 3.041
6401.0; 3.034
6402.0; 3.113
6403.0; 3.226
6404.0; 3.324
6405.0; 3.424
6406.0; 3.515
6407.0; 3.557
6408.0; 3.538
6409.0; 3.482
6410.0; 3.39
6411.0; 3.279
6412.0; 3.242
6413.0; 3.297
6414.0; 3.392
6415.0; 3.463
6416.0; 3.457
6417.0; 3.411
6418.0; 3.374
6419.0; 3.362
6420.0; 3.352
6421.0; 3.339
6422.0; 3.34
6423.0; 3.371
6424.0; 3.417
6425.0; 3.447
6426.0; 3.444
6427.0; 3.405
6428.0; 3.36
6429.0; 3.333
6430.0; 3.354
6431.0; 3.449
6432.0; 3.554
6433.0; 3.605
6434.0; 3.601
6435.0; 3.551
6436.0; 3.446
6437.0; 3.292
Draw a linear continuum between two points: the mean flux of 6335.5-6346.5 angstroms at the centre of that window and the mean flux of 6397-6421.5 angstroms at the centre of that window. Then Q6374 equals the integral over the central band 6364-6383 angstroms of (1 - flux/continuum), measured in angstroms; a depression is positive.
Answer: 0.9 angstroms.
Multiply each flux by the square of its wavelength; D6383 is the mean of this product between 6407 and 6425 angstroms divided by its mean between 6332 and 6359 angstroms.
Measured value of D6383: 1.11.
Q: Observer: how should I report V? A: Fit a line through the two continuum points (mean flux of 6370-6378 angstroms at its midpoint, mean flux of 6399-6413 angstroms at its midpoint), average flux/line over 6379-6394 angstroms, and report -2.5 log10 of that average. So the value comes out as 0.12 mag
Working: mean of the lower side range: 3.15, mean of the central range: 2.89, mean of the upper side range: 3.31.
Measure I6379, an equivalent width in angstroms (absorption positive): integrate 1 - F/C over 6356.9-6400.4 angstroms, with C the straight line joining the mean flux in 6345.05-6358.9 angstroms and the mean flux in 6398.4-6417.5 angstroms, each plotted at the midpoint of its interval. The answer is 2.81 angstroms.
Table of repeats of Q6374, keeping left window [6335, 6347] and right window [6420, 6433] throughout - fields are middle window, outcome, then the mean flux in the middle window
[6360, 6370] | 0.4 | 3.06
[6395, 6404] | 0.3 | 3.22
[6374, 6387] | 1.2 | 2.94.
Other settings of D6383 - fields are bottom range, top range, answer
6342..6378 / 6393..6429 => 1.09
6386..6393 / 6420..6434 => 1.20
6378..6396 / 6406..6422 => 1.17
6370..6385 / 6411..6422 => 1.13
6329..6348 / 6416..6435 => 1.13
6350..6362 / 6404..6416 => 1.13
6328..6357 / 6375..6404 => 0.98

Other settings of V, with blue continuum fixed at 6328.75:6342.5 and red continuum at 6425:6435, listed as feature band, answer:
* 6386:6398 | 0.09 mag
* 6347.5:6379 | 0.03 mag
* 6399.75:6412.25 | 0.01 mag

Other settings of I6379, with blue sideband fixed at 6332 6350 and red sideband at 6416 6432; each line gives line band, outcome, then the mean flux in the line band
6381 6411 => 1.56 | 3.13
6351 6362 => 0.41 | 3.06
